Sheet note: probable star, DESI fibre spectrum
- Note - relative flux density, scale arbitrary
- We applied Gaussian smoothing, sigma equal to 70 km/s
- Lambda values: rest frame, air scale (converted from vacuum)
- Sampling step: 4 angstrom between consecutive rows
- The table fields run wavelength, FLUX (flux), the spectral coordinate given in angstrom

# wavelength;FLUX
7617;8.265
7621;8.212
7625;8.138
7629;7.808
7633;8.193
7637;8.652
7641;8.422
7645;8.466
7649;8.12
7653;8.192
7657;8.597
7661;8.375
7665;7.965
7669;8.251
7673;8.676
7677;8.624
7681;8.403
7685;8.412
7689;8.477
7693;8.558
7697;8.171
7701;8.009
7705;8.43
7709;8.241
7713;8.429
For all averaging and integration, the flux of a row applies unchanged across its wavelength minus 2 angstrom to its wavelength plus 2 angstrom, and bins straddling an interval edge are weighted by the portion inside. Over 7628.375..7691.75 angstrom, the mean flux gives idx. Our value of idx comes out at 8.37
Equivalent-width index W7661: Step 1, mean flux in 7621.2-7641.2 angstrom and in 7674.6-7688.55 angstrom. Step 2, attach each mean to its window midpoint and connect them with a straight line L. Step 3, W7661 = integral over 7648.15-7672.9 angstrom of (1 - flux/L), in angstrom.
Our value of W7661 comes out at 0.3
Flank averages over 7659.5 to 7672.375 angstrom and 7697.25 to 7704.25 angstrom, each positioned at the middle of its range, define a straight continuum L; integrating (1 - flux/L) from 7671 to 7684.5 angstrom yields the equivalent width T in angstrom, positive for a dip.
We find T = -0.57 angstrom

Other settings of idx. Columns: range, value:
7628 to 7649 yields 8.31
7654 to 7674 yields 8.35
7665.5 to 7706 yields 8.38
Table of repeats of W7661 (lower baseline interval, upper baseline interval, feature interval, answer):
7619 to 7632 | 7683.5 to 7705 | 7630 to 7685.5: -1.2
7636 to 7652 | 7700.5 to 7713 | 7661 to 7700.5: -0.2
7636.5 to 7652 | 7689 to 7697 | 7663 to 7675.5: 0.1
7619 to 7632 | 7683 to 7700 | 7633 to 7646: -0.5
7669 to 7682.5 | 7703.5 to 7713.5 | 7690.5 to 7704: 0.2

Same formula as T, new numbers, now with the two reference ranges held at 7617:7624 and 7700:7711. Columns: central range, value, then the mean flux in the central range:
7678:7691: -0.33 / 8.45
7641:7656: -0.14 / 8.3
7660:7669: 0.07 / 8.17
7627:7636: 0.16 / 8.07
